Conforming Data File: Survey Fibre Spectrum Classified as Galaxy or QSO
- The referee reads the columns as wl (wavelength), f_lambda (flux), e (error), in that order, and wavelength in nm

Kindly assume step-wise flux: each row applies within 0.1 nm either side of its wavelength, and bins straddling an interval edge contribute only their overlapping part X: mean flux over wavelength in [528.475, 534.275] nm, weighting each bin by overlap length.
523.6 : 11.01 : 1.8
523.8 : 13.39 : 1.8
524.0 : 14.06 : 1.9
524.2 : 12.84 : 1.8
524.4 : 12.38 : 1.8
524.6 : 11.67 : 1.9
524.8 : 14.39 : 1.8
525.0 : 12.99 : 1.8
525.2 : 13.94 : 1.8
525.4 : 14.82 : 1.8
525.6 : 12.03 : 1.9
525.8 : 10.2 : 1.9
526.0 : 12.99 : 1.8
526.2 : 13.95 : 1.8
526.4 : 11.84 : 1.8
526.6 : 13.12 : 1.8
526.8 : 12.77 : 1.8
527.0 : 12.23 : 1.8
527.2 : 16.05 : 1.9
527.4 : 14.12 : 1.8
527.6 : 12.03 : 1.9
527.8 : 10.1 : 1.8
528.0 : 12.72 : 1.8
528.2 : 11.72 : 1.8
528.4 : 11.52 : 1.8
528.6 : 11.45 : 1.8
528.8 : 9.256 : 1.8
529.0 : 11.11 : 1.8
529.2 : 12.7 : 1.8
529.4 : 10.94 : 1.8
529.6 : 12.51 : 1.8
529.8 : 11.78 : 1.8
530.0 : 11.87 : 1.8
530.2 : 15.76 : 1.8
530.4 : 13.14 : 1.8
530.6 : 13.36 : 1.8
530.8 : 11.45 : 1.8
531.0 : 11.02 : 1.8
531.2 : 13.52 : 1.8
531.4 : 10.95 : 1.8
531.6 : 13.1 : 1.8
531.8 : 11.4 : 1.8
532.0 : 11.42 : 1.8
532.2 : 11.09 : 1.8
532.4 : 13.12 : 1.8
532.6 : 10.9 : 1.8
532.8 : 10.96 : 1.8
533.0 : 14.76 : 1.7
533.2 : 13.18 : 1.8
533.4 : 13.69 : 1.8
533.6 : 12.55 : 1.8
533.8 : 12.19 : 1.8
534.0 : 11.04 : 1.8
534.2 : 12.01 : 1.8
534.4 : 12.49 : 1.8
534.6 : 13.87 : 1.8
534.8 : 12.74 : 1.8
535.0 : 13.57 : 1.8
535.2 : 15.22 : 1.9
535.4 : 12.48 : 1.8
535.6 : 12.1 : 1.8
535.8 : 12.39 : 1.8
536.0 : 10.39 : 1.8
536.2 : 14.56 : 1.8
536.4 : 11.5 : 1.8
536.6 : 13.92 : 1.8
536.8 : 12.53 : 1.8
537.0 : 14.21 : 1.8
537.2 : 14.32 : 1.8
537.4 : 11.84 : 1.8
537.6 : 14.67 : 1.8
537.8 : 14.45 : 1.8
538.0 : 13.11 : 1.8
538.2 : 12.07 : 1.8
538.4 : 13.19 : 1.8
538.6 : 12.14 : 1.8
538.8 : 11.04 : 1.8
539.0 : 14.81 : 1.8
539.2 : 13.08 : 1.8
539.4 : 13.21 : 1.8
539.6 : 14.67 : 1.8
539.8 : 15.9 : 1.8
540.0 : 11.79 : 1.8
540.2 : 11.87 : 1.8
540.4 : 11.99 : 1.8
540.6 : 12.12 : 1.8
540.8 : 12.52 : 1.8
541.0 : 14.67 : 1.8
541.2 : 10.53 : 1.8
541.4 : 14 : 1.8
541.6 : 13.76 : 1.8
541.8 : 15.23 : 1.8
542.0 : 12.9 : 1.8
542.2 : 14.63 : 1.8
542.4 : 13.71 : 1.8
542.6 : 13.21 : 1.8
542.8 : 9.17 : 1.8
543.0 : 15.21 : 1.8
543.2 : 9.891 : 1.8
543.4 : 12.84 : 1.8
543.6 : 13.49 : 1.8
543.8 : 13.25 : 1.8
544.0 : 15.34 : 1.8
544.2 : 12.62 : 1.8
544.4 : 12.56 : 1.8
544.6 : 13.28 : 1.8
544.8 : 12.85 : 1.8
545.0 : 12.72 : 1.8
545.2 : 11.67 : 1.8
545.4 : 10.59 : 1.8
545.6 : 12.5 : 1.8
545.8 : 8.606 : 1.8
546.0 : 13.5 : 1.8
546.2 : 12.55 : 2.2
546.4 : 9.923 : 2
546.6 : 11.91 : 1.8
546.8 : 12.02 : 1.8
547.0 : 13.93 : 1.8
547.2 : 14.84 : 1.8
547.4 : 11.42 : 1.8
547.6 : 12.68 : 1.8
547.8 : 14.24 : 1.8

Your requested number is 12.1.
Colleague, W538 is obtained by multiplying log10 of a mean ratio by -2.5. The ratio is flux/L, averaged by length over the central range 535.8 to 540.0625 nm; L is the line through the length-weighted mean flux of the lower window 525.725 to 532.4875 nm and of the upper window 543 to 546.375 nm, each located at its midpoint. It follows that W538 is -0.07 mag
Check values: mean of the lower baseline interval 12.3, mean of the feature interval 13.2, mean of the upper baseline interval 12.4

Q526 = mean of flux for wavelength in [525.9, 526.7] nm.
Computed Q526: 13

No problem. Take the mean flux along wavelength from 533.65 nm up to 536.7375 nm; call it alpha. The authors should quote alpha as 12.7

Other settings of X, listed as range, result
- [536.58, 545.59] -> 13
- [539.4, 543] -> 13.2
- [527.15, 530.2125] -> 12.1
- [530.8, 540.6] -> 12.8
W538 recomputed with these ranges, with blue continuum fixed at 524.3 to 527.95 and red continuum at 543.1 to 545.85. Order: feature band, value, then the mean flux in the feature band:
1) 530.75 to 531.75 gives 0.063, 12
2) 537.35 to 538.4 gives -0.063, 13.3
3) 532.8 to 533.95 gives -0.026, 13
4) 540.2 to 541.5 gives -0.010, 12.6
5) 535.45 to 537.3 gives -0.024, 12.9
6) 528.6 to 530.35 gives 0.068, 12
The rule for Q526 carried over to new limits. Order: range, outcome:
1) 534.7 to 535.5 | 13.5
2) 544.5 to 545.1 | 13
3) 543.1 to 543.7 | 12.1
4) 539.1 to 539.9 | 14.2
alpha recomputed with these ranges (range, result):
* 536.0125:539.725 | 13.2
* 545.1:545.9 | 10.8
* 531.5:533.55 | 12.4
